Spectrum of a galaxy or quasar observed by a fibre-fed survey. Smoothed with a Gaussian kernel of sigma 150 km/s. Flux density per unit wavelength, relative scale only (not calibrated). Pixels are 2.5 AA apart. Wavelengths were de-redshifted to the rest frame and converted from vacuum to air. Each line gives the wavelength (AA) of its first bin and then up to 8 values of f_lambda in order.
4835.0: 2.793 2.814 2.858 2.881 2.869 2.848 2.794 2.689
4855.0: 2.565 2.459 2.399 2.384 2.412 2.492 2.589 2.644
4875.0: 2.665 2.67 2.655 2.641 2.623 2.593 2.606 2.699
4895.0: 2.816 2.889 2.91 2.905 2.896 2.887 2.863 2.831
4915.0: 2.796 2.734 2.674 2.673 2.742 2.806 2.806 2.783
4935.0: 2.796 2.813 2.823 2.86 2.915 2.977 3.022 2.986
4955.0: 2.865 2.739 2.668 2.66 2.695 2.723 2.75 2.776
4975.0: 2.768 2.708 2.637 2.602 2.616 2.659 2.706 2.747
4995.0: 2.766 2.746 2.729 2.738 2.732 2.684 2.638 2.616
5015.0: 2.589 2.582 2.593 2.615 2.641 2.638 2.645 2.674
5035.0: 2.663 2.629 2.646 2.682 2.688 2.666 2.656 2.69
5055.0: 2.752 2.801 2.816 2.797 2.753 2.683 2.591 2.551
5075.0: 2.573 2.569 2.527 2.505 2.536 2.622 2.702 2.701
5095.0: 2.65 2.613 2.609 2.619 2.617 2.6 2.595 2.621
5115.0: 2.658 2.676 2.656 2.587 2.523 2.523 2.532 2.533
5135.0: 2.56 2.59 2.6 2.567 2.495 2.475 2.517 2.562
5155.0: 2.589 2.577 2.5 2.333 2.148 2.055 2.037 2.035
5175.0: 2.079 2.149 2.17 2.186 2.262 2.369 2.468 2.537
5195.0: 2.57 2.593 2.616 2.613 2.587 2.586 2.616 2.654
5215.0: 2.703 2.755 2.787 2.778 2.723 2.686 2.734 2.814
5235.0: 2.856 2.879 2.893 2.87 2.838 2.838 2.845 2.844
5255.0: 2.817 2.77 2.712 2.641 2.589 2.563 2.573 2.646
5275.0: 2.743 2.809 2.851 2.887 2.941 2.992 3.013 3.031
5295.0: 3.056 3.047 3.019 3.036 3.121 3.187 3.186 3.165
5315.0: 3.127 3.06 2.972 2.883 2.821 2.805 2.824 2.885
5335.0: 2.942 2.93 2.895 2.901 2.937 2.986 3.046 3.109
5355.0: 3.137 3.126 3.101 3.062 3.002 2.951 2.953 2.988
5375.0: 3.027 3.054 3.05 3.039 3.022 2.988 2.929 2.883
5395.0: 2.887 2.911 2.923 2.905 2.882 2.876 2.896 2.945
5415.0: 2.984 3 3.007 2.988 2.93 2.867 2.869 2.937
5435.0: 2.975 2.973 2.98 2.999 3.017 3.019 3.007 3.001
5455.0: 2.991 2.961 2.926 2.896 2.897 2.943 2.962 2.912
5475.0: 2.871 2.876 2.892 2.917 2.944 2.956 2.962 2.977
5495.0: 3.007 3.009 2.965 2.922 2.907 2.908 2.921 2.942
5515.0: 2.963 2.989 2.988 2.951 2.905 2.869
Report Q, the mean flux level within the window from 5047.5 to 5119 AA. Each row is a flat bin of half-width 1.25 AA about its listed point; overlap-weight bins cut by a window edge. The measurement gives 2.65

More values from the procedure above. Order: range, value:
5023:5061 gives 2.68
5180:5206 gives 2.46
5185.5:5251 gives 2.69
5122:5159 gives 2.55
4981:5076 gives 2.67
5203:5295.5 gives 2.78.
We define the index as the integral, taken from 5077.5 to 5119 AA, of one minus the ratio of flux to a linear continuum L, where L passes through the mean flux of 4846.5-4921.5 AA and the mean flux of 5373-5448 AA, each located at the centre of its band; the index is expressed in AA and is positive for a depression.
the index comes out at 2.71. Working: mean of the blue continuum 2.69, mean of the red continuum 2.96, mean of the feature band 2.61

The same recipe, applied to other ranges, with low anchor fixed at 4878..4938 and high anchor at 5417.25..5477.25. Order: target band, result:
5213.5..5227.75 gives 0.66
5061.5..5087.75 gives 2.01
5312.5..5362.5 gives -1.11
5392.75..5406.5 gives 0.17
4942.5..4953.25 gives -0.70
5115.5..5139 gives 2.18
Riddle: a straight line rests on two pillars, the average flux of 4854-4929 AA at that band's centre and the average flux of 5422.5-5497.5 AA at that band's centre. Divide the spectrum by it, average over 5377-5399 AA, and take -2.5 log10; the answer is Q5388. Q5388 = -0.02 mag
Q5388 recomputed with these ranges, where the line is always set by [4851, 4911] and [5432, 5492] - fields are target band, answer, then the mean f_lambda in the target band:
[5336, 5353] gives -0.027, 2.97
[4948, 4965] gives -0.047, 2.82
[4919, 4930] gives -0.019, 2.73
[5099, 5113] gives 0.067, 2.61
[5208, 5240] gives 0.032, 2.75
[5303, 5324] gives -0.075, 3.08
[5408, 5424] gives -0.013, 2.96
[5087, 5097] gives 0.040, 2.67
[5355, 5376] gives -0.047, 3.03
